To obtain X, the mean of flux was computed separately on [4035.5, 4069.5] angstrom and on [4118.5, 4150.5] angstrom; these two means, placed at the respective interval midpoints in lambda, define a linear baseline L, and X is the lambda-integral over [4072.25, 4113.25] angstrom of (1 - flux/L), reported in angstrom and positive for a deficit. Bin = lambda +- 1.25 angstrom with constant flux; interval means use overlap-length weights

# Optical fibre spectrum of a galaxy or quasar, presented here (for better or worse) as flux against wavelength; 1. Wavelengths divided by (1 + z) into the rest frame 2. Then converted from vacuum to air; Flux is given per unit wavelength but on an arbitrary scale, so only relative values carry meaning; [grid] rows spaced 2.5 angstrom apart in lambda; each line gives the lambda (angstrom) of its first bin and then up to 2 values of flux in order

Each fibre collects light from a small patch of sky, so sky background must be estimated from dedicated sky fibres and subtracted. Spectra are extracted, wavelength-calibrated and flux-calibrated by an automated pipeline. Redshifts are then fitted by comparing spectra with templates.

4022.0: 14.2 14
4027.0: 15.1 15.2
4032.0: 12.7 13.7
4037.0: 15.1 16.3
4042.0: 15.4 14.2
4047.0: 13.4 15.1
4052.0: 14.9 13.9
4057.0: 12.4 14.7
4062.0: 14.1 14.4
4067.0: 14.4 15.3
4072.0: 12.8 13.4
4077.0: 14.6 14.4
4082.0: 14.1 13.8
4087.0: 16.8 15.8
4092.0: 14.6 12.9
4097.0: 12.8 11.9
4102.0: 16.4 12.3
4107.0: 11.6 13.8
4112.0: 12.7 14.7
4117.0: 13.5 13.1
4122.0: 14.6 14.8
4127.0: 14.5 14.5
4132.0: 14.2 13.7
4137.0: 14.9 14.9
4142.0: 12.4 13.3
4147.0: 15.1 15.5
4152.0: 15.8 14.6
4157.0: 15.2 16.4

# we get 1.6 angstrom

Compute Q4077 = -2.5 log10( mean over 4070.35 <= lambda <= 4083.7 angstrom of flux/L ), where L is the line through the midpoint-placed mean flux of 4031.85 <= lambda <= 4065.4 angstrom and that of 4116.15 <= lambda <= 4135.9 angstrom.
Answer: 0.03 mag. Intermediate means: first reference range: 14.4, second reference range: 14.1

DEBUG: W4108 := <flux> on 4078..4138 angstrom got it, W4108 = 14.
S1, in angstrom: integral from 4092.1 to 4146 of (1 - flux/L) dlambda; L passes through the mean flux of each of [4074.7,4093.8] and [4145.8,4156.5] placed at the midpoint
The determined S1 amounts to 4.6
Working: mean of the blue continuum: 14.7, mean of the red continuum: 15.2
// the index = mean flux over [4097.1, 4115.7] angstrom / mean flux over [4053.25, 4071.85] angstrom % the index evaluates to 0.94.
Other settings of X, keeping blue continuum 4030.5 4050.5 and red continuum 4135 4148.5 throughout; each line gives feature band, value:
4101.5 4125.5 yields 1.0 angstrom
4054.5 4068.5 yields 0.4 angstrom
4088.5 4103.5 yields 0.3 angstrom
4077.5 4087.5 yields -0.2 angstrom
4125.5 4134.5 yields -0.1 angstrom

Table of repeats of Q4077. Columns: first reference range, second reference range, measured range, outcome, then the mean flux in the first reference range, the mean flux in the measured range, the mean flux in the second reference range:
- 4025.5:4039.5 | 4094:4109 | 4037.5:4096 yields -0.05 mag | 14.5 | 14.4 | 13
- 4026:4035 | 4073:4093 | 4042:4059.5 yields 0.02 mag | 14.2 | 14.1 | 14.7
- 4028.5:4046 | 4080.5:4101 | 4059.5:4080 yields 0.01 mag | 14.6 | 14.2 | 14.1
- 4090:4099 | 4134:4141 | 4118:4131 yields -0.01 mag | 13.5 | 14.3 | 14.5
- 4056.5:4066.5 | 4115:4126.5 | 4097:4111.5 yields 0.07 mag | 14.1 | 13.1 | 14.1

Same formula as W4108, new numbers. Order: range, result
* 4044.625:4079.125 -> 14.1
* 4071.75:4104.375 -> 14.2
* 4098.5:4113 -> 13.1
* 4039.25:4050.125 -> 14.7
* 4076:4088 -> 14.7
